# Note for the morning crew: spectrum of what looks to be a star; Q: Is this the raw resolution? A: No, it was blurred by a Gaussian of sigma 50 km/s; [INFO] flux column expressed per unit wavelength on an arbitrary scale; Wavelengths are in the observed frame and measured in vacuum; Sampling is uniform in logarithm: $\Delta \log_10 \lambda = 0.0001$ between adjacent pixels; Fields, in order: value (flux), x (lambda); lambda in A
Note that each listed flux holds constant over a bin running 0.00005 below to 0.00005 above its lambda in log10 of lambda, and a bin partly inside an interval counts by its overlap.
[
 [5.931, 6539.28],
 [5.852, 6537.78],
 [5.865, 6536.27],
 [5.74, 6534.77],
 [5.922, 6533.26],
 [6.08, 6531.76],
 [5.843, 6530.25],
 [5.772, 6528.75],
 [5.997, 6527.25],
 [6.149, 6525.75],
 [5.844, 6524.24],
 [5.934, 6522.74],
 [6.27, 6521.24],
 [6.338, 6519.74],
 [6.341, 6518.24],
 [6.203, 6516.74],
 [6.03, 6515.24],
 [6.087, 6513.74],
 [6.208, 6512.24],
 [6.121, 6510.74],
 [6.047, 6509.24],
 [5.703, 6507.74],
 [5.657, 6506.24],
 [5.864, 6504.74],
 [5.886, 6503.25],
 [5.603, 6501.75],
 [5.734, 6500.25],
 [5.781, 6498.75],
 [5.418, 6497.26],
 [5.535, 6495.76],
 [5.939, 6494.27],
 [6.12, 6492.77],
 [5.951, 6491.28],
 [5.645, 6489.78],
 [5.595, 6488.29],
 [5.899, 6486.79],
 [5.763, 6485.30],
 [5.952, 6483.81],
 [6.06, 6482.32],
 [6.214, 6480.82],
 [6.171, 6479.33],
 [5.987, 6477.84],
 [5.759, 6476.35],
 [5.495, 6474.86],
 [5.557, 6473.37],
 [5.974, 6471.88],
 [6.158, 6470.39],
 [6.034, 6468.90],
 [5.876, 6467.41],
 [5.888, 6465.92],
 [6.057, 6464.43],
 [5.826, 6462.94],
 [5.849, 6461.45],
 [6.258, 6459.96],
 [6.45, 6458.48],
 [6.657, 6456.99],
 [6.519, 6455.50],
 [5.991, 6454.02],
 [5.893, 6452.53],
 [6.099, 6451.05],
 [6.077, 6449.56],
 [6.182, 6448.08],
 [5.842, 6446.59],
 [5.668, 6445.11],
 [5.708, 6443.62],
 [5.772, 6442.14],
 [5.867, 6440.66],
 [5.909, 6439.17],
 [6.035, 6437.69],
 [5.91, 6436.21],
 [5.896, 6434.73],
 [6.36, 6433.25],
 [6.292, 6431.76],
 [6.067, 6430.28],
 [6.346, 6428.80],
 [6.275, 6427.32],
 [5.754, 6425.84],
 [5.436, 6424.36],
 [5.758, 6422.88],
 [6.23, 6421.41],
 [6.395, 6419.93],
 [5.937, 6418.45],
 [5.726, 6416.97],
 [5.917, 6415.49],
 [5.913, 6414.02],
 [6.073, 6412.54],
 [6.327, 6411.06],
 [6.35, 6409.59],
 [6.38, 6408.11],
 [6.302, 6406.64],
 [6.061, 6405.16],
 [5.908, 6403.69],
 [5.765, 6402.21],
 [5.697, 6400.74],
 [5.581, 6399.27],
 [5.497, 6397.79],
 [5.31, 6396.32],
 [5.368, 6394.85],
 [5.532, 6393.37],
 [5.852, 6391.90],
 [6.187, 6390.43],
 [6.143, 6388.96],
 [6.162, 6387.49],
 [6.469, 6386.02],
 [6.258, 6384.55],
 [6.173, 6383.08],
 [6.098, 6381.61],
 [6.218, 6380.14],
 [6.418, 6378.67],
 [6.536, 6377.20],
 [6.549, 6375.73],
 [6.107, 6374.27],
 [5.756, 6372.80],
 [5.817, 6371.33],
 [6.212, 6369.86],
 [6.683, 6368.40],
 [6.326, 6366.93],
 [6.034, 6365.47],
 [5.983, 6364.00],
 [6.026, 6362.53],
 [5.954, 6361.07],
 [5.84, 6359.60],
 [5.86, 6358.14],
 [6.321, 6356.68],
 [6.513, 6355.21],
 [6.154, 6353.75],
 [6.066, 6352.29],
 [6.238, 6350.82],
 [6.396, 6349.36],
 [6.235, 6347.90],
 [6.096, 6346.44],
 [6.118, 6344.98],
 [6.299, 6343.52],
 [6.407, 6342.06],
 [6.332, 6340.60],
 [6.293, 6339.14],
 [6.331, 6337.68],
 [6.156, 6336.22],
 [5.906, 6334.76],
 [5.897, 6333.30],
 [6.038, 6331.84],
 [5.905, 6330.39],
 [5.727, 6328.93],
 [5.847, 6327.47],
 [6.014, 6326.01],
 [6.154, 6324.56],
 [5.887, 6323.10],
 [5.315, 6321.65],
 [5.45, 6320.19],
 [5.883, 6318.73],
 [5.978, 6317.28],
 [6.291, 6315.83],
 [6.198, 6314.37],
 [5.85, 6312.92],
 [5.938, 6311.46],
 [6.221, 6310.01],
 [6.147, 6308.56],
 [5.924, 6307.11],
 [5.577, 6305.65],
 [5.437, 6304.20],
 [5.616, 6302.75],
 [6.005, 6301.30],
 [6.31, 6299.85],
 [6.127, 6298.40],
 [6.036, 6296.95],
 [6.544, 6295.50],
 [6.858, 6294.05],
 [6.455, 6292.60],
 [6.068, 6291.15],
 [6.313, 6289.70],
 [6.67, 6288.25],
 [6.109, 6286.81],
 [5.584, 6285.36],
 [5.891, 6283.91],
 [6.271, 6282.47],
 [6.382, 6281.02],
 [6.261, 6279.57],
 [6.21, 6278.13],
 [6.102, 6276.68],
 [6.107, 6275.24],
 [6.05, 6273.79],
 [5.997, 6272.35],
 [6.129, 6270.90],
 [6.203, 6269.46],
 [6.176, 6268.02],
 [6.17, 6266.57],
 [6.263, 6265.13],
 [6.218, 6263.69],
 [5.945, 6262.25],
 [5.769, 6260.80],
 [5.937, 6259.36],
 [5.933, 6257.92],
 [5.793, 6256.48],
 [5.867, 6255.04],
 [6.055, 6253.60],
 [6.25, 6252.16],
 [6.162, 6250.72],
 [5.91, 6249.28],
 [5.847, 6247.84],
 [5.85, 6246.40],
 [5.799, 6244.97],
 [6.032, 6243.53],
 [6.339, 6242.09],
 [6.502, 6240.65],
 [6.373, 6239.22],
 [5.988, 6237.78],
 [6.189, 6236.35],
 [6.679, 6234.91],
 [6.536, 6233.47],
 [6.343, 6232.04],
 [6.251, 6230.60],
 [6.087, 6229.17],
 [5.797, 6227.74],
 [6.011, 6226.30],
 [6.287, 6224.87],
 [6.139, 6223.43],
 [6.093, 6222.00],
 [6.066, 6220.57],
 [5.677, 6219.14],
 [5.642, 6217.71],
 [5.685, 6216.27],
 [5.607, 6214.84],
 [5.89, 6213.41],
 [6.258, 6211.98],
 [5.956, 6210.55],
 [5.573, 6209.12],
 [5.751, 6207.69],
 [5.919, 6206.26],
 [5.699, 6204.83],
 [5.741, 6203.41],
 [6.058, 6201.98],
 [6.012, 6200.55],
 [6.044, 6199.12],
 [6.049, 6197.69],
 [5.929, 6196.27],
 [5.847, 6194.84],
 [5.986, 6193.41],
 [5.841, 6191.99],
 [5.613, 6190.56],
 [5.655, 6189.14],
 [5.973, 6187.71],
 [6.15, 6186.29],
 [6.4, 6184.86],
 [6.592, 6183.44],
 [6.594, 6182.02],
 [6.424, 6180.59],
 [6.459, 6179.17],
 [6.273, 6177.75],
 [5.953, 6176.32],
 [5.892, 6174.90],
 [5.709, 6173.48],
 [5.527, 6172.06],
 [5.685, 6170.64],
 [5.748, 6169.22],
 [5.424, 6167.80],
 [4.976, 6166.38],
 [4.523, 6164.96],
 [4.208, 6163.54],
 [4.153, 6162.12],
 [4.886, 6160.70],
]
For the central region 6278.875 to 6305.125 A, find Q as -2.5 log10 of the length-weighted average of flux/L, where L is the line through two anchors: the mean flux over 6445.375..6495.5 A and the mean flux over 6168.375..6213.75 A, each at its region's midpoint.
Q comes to -0.03 mag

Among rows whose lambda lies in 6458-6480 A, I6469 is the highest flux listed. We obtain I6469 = 6.45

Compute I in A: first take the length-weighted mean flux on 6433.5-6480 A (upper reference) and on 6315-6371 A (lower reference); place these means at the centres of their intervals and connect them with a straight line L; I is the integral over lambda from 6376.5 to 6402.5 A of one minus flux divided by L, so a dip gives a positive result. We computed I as 0.35 A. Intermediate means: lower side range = 6.08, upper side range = 5.98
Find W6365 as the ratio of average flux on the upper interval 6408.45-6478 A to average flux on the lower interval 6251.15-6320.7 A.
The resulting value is 1.0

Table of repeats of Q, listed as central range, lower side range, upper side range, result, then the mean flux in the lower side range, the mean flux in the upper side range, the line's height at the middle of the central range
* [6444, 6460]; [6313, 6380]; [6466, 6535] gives -0.028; 6.1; 5.92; 5.98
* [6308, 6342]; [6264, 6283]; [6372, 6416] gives 0.021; 6.18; 6.03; 6.11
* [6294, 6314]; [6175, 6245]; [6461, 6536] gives -0.001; 6.06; 5.92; 6.01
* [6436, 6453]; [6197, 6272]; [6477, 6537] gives 0.007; 6.03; 5.93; 5.95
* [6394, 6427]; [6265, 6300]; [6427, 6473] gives 0.034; 6.21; 6.05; 6.09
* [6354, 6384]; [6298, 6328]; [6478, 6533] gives -0.045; 5.91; 5.94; 5.92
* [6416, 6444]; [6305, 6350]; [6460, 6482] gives -0.005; 6.03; 5.93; 5.96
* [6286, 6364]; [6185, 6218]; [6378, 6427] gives -0.026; 5.87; 5.98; 5.94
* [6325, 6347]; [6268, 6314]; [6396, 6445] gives -0.006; 6.11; 5.96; 6.06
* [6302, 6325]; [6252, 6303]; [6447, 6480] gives 0.046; 6.13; 6.03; 6.11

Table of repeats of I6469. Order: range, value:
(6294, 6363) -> 6.858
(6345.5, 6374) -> 6.683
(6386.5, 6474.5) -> 6.657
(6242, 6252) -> 6.339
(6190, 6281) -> 6.679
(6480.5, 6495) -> 6.214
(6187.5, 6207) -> 6.058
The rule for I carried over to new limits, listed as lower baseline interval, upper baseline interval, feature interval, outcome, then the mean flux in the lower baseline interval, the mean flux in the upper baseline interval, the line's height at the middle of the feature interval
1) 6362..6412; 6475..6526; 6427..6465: -0.5 A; 6.06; 5.93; 5.99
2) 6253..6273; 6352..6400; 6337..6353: -0.5 A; 6.03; 6.06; 6.05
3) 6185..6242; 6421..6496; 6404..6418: -0.3 A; 6.01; 5.97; 5.98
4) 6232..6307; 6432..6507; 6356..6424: -0.4 A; 6.12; 5.93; 6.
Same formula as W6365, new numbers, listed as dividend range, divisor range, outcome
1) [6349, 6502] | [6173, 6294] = 0.99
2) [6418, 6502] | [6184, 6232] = 1.00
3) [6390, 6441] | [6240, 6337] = 0.98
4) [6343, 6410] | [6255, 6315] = 1.00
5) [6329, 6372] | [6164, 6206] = 1.05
